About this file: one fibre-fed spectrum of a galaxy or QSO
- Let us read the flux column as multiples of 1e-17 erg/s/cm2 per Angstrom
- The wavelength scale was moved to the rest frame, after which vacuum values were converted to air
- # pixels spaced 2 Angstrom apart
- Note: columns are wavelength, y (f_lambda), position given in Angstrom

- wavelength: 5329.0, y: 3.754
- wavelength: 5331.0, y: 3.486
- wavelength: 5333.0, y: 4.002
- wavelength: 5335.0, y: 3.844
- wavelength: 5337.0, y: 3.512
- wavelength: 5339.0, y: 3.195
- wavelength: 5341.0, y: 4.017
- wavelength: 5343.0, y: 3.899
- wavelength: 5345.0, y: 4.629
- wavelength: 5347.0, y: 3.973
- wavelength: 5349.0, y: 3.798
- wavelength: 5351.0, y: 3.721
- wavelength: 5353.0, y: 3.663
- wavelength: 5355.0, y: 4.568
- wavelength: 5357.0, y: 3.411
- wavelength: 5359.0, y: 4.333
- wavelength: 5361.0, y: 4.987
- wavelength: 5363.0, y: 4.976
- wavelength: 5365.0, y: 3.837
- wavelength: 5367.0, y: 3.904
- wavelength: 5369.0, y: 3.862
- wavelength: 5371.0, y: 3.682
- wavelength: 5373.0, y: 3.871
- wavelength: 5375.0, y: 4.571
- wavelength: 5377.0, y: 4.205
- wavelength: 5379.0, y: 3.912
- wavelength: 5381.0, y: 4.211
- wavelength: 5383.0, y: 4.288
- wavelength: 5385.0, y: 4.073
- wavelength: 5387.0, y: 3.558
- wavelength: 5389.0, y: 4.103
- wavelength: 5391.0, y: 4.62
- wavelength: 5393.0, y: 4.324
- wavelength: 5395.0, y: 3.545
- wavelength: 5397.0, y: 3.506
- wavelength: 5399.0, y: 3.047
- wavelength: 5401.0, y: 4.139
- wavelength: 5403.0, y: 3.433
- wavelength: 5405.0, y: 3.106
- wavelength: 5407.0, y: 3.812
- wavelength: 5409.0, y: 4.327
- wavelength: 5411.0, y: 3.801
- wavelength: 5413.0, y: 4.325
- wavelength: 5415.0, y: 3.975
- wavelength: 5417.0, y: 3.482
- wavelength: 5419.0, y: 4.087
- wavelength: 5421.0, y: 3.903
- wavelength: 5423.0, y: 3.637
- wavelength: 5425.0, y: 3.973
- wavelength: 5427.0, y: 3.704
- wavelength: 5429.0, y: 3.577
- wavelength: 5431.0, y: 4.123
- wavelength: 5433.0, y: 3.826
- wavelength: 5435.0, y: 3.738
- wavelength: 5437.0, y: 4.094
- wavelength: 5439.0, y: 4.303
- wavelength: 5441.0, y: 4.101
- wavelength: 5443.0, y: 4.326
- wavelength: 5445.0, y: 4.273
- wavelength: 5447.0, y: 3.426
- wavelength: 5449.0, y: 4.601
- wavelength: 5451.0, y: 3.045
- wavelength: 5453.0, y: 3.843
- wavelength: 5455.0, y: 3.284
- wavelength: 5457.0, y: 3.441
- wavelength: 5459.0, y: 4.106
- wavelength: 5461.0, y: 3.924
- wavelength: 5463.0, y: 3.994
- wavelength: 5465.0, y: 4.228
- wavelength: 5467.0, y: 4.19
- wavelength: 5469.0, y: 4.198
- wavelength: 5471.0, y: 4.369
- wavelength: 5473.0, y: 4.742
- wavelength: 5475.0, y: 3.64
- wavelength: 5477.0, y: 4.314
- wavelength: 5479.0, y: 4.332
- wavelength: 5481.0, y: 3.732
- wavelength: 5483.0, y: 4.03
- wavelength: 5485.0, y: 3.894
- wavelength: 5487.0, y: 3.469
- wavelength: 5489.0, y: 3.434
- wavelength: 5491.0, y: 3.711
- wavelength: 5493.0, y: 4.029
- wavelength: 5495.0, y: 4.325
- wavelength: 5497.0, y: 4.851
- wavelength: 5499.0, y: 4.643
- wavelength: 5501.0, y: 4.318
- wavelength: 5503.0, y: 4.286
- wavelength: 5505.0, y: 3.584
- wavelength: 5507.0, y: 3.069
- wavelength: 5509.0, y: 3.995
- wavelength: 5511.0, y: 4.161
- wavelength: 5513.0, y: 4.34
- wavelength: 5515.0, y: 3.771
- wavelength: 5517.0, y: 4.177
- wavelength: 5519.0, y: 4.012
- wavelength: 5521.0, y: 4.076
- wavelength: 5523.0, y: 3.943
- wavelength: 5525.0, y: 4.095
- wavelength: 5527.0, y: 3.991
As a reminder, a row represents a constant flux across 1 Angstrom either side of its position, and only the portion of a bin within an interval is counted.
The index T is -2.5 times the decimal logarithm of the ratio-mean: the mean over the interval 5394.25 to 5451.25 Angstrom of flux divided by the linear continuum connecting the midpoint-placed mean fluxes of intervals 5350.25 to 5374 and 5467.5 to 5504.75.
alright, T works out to 0.07 mag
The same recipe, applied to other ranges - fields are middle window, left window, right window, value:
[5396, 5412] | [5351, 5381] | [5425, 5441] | 0.10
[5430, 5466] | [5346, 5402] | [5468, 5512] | 0.03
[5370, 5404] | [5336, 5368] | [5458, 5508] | 0.02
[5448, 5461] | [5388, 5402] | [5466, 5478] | 0.12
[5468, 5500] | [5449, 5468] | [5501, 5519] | -0.06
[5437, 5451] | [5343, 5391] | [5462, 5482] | 0.02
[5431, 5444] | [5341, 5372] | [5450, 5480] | -0.02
